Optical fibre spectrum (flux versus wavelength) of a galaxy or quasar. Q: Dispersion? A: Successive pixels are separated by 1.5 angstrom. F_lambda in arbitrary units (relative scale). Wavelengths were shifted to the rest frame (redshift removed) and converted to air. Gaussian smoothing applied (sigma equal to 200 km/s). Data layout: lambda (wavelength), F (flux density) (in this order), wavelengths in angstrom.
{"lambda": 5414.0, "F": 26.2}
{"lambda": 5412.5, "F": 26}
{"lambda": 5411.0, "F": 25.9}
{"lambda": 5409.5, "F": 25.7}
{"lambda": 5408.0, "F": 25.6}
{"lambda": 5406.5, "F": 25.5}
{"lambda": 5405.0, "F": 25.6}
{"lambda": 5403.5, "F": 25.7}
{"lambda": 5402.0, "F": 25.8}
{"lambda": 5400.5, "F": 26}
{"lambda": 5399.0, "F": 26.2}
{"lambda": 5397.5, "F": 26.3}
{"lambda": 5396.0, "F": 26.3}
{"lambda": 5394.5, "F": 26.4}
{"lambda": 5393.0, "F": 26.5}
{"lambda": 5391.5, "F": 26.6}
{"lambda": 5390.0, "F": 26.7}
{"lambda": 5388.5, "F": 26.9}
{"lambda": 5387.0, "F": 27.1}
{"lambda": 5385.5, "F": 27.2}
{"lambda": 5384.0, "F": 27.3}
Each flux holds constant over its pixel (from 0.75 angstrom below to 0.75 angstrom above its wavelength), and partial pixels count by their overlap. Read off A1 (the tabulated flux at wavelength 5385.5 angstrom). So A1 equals 27.2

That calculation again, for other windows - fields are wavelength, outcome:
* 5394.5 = 26.4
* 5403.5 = 25.7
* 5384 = 27.3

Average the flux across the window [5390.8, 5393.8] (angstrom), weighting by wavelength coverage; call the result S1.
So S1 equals 26.5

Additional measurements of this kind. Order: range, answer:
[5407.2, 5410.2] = 25.6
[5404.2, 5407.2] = 25.6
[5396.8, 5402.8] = 26.1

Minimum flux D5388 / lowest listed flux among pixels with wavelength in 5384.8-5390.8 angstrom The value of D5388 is 26.7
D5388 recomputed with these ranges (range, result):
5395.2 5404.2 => 25.7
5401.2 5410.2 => 25.5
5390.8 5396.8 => 26.3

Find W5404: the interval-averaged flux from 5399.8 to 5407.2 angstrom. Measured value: 25.7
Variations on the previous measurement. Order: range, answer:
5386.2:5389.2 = 27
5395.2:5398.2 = 26.3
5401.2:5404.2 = 25.8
